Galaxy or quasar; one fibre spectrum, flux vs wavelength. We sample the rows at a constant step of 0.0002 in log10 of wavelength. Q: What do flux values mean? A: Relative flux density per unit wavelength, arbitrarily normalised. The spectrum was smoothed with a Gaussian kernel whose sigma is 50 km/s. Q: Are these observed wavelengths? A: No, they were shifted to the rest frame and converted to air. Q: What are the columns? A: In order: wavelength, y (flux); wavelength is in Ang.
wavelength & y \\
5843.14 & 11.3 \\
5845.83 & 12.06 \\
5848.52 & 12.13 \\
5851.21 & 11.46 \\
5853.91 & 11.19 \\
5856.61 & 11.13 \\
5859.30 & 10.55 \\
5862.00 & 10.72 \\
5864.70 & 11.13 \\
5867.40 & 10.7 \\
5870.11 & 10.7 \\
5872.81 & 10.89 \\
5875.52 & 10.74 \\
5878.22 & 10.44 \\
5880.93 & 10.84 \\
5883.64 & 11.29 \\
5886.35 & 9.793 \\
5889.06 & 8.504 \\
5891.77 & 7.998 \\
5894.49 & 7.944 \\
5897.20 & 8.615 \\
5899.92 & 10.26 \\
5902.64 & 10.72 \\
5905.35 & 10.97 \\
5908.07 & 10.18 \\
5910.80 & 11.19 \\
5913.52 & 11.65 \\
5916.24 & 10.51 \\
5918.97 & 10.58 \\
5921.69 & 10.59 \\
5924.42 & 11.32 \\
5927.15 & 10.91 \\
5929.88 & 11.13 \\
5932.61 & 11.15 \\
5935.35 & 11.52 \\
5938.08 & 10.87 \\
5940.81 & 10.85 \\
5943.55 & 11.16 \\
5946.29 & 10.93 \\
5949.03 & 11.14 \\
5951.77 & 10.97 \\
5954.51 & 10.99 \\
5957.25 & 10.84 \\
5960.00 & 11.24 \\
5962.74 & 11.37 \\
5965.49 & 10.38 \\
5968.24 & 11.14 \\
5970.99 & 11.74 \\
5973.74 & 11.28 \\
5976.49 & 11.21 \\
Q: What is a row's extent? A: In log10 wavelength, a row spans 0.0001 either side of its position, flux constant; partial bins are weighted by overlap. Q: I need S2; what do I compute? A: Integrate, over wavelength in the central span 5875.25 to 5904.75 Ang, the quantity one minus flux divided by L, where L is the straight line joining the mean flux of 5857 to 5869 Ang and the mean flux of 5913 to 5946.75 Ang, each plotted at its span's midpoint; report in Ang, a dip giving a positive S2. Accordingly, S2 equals 3.1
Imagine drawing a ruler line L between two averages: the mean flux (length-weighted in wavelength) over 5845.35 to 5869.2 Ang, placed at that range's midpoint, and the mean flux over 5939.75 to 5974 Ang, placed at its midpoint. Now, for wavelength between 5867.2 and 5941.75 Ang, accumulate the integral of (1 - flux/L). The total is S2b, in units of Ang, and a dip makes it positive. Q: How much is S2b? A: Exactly 4.54 Ang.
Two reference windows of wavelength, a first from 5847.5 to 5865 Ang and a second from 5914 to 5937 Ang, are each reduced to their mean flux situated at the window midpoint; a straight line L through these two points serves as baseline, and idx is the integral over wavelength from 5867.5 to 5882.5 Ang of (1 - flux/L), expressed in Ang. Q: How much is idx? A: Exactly 0.5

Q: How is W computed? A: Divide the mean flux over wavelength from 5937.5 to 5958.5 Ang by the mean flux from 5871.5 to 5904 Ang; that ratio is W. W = 1.12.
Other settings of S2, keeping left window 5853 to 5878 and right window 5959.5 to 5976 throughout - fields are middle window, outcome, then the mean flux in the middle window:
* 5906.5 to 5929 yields 0.30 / 10.9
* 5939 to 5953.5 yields 0.15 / 11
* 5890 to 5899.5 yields 2.20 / 8.4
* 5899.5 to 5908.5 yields 0.31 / 10.6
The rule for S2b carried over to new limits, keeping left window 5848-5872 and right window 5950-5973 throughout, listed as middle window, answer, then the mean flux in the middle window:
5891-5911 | 2.5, 9.7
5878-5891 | 1.2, 10.1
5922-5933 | 0.0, 11.1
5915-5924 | 0.3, 10.6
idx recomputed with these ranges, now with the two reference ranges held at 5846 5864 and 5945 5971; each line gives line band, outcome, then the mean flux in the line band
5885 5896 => 2.6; 8.56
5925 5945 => 0.0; 11.1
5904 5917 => 0.3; 10.9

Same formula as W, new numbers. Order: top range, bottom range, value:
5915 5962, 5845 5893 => 1.03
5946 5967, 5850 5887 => 1.01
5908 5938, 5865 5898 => 1.11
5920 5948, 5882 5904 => 1.17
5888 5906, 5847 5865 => 0.82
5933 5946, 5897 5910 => 1.07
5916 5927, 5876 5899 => 1.14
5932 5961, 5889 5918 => 1.11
